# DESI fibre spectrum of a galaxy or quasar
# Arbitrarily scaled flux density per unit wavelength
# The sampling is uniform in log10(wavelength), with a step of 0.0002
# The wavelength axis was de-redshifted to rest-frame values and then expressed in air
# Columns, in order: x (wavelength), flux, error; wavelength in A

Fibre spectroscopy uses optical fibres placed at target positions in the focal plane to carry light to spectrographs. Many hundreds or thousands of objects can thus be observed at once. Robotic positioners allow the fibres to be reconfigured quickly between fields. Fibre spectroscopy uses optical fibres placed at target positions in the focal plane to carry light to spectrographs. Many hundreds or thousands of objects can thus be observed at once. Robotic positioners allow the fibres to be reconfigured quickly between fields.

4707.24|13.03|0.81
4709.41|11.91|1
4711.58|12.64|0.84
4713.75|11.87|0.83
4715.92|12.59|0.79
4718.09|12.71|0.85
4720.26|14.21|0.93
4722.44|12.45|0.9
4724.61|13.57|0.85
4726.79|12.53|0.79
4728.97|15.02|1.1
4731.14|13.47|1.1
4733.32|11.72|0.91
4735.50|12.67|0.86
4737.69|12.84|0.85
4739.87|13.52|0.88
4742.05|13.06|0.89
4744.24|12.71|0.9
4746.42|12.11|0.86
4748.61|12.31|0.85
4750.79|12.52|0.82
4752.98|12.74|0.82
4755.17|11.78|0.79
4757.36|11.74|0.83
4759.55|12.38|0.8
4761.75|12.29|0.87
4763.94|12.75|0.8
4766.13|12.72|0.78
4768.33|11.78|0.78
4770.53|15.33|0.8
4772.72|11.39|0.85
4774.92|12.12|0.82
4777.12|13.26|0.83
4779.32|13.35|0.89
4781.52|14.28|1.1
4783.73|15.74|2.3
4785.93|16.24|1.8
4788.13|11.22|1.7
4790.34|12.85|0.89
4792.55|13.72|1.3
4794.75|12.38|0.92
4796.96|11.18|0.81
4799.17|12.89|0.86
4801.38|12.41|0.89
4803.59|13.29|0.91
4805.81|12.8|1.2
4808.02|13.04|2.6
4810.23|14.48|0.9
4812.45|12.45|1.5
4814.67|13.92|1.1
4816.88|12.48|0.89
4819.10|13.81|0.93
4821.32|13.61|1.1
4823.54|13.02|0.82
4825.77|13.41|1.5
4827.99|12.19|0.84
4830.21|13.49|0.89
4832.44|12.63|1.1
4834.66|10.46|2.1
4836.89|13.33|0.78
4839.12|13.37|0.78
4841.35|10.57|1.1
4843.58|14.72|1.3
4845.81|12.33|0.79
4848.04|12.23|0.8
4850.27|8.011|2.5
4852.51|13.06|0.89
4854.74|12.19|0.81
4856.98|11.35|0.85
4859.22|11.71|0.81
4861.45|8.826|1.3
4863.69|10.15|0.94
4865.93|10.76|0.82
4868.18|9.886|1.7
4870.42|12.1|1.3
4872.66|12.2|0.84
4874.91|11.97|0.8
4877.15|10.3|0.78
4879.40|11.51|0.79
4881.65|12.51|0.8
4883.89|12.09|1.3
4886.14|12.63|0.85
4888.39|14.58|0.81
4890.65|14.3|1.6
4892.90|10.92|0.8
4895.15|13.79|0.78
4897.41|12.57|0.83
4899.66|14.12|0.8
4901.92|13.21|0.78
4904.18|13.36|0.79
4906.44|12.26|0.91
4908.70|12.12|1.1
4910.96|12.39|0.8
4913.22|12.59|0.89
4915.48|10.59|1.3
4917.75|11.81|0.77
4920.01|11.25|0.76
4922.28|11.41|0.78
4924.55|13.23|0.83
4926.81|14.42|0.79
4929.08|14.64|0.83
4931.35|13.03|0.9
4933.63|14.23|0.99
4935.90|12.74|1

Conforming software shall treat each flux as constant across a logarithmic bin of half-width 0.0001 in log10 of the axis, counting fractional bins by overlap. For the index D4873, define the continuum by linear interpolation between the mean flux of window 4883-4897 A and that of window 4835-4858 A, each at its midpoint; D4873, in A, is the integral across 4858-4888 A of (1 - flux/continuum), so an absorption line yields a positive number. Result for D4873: 3.1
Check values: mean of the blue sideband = 12.1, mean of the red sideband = 13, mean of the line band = 11.4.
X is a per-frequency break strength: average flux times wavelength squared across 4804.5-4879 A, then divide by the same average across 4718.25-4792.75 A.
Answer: 1.0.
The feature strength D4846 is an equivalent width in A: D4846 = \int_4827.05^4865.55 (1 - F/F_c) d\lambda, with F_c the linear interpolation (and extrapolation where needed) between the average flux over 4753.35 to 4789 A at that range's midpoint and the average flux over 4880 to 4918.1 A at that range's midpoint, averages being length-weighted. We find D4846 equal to 3.2 A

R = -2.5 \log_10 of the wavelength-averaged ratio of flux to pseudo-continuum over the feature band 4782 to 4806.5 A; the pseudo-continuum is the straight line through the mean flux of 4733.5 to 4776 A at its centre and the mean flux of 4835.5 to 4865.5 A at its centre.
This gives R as -0.09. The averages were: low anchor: 12.5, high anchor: 11.6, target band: 13.2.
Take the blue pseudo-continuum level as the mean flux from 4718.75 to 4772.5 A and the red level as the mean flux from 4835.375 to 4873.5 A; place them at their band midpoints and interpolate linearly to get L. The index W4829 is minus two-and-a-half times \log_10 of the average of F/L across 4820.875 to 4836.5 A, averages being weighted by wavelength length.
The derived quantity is -0.07 mag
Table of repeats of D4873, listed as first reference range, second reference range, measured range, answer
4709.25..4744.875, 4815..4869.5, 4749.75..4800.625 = -1.4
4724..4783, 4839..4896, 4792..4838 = -2.3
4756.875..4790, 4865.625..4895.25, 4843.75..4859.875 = 0.8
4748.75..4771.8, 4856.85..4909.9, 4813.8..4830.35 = -1.2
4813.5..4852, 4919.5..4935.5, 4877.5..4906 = 0.2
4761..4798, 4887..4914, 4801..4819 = -0.1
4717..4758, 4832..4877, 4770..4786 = -1.8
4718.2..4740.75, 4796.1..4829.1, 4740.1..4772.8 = 1.4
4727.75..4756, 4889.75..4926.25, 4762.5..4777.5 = 0.0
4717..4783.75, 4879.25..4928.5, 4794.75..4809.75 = 0.2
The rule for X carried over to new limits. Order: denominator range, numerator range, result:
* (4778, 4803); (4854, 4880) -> 0.86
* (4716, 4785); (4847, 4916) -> 0.98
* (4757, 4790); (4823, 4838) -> 0.98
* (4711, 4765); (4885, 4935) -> 1.09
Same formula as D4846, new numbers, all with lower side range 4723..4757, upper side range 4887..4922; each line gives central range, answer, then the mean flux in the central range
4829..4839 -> 0.1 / 12.6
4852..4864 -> 1.4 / 11.2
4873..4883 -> 0.8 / 11.6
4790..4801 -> 0.1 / 12.6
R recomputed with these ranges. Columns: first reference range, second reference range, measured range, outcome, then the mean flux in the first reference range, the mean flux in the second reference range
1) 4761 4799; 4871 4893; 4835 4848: 0.00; 13.1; 12.4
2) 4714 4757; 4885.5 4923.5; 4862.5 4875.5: 0.14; 12.8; 12.6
